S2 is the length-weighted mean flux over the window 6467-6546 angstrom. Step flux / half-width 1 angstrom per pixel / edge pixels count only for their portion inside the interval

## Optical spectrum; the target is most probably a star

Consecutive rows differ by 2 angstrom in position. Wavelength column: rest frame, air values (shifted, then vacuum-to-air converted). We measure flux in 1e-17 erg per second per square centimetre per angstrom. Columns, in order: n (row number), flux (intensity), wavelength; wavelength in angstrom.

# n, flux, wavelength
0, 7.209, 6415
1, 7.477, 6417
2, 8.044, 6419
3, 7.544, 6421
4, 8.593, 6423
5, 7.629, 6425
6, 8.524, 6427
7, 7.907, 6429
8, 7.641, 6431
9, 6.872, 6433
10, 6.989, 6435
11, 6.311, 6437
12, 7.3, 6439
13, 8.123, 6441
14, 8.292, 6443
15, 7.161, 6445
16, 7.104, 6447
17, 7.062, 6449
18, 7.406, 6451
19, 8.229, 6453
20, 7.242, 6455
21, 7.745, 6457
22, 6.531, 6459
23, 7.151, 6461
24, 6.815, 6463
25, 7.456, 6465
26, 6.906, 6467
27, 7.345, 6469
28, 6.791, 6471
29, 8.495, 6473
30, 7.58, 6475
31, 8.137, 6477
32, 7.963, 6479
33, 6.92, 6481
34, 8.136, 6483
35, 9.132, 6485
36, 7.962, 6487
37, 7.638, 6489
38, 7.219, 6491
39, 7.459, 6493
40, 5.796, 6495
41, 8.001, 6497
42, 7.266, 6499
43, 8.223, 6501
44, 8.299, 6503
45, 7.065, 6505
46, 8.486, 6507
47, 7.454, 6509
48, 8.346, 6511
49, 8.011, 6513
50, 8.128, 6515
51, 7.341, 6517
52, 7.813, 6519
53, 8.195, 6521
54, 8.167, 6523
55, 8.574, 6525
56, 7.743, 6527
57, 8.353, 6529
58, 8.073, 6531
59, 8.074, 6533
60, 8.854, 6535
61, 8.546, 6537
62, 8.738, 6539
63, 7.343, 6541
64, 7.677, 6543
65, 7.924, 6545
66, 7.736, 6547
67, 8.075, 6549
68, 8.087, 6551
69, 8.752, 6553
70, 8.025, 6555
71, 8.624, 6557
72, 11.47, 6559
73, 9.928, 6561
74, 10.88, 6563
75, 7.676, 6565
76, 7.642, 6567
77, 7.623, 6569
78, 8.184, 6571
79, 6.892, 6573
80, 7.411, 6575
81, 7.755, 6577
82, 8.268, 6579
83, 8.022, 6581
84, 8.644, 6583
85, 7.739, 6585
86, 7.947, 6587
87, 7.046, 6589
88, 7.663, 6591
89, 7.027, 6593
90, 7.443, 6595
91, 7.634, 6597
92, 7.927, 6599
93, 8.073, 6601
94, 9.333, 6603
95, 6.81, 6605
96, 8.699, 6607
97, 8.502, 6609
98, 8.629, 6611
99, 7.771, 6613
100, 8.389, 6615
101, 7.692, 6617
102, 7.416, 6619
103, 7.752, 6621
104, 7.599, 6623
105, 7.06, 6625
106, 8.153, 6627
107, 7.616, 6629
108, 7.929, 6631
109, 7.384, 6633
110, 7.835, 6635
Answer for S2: 7.87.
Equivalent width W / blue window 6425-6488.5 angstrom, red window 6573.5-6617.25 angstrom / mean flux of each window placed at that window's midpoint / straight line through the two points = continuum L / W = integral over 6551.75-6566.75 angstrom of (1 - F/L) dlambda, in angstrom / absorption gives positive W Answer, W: -2.7 angstrom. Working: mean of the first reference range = 7.53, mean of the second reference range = 7.92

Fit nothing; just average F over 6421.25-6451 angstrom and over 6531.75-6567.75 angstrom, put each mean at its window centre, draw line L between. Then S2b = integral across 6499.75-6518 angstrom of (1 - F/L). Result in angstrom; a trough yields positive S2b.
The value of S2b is 0.6 angstrom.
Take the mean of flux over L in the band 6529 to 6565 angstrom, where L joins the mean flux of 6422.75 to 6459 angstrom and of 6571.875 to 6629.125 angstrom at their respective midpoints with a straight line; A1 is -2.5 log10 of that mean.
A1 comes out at -0.12 mag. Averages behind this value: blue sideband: 7.51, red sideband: 7.83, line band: 8.6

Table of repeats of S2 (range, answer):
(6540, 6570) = 8.5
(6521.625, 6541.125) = 8.29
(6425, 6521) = 7.58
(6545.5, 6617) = 8.17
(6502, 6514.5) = 7.95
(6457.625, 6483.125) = 7.38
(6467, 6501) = 7.61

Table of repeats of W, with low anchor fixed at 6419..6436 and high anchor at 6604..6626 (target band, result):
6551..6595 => -2.3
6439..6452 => 0.4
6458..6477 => 1.2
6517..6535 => -0.8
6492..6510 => 0.5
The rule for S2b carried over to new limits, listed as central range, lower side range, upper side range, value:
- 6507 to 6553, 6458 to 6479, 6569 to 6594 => -3.3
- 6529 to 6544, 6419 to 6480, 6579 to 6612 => -0.8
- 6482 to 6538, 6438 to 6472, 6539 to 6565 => 1.0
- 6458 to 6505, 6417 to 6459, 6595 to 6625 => 0.9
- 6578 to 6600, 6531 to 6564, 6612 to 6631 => 1.0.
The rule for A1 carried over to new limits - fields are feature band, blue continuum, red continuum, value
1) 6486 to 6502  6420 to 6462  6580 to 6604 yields 0.026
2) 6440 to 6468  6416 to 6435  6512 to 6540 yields 0.072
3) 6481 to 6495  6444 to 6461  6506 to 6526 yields 0.002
